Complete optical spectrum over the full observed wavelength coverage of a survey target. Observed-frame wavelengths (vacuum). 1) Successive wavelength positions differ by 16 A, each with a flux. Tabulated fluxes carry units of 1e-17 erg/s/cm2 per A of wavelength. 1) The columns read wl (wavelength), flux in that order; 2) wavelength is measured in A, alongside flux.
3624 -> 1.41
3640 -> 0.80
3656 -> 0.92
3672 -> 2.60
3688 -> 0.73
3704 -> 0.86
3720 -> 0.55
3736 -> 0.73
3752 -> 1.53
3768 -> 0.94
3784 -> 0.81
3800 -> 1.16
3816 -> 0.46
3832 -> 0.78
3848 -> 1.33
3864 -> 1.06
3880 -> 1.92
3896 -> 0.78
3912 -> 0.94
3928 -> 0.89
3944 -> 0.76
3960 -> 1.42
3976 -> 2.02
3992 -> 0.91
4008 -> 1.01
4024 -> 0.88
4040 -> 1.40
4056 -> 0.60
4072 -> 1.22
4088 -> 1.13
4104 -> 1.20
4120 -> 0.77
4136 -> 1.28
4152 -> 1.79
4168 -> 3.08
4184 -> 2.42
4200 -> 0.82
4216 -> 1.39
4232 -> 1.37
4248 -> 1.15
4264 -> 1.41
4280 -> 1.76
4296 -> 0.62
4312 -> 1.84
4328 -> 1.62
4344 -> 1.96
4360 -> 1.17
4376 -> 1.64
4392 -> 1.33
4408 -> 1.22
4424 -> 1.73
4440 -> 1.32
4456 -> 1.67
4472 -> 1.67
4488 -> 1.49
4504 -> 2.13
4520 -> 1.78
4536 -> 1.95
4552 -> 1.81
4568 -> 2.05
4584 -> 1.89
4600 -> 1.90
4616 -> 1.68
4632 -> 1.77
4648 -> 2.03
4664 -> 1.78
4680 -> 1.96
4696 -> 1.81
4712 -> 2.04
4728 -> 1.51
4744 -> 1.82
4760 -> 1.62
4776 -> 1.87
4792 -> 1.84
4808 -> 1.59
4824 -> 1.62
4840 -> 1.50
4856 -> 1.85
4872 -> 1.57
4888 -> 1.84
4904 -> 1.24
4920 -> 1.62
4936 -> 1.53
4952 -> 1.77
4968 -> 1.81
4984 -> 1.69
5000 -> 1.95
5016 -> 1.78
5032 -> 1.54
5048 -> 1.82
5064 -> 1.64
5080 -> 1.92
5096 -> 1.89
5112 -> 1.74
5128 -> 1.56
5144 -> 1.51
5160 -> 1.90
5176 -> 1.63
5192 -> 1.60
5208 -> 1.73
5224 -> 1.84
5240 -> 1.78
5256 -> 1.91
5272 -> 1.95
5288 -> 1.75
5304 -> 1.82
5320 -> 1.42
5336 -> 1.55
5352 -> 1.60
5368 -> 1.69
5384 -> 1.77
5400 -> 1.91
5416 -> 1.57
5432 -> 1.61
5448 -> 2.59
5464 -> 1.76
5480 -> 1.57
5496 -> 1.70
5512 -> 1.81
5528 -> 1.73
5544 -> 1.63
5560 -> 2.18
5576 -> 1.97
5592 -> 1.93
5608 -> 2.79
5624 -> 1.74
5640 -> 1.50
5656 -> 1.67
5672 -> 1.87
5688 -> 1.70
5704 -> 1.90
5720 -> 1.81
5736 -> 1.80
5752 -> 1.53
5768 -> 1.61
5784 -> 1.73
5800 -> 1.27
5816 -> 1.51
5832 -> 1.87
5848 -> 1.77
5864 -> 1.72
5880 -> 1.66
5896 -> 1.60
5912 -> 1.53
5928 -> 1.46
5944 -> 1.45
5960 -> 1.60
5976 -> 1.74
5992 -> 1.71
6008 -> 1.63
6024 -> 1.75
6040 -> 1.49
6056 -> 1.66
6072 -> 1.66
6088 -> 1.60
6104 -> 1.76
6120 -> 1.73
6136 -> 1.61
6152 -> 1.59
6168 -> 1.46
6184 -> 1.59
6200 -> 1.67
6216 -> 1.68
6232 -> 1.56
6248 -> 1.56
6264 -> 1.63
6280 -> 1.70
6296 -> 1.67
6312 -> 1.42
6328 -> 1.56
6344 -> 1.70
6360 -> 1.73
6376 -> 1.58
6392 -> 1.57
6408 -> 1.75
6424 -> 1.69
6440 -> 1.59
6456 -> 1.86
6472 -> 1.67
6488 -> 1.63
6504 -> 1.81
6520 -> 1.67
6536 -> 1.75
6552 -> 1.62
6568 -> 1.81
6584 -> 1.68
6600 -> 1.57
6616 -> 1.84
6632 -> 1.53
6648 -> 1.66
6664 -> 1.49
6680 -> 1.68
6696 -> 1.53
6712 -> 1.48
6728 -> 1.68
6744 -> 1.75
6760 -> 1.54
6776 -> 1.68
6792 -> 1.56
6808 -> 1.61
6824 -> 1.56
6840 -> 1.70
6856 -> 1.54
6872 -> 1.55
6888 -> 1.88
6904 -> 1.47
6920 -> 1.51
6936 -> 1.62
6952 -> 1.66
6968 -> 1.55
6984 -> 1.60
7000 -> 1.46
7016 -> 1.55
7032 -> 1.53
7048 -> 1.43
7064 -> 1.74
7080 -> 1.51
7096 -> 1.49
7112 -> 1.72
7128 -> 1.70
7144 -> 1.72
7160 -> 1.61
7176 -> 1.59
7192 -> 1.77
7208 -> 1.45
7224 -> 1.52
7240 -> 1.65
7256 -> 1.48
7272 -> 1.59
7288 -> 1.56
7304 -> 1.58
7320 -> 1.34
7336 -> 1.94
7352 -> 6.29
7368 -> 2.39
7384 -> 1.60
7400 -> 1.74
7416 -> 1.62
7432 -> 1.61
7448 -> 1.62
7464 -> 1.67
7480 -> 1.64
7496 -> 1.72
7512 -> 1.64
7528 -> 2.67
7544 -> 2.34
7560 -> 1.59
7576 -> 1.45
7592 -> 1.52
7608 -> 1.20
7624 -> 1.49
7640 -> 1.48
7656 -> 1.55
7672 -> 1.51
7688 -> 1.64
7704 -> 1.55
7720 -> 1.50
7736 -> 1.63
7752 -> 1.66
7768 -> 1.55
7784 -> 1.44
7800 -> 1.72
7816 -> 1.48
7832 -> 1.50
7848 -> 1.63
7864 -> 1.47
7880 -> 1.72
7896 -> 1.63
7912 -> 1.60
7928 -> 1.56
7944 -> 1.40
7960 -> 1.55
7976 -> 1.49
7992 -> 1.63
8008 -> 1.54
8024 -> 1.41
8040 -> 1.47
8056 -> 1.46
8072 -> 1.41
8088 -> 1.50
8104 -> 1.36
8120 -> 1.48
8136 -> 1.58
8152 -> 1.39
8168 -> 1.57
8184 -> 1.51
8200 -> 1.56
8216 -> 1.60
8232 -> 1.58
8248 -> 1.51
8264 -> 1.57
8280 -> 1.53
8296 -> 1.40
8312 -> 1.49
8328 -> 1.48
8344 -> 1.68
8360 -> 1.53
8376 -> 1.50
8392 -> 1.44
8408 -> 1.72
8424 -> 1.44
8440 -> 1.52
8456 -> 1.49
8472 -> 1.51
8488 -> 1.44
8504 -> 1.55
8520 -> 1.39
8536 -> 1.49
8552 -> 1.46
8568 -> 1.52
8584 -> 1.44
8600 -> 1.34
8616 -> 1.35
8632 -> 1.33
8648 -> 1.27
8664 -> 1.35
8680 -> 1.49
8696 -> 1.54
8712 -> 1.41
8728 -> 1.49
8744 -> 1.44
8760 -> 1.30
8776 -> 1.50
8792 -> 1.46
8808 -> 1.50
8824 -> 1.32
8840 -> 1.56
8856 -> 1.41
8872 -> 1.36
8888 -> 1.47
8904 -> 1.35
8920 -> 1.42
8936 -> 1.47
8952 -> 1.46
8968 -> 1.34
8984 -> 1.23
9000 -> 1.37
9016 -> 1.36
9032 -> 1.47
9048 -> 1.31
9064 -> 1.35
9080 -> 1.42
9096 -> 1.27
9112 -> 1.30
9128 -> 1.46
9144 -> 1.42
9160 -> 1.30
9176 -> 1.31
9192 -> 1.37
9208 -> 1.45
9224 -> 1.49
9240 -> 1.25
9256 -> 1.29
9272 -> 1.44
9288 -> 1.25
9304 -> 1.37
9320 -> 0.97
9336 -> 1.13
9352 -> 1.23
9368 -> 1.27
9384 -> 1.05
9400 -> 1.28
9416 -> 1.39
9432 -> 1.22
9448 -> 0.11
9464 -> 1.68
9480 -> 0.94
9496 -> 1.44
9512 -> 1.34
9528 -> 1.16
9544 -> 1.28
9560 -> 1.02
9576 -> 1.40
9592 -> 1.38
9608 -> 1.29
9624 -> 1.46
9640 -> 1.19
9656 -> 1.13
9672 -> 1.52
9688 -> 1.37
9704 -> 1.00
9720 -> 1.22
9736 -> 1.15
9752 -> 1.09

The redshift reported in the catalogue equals 0.120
